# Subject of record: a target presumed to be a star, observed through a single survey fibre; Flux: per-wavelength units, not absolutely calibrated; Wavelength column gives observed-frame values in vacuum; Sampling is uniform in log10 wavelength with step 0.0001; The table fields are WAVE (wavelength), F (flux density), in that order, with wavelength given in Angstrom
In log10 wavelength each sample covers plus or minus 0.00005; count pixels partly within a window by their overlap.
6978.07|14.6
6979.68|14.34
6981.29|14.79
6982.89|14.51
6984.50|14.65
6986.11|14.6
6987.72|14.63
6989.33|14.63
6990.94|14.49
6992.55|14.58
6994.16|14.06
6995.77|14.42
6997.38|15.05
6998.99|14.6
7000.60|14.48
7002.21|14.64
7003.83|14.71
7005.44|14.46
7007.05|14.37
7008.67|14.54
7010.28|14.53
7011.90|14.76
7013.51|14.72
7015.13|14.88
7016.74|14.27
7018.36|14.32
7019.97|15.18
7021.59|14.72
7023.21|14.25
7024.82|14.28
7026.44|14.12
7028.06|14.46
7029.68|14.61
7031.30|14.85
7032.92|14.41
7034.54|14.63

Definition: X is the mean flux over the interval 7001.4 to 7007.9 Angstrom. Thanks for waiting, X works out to 14.5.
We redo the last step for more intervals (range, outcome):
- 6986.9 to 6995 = 14.5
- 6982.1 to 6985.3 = 14.6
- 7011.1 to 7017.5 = 14.7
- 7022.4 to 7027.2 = 14.2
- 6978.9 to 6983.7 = 14.6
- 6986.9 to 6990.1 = 14.6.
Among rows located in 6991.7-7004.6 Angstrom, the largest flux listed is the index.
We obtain 15.05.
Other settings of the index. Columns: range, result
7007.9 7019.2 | 14.88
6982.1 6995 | 14.65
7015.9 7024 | 15.18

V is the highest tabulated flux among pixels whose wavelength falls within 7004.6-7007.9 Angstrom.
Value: 14.46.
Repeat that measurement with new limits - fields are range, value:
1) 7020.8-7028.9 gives 14.72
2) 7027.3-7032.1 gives 14.85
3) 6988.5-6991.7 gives 14.63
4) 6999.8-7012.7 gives 14.76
